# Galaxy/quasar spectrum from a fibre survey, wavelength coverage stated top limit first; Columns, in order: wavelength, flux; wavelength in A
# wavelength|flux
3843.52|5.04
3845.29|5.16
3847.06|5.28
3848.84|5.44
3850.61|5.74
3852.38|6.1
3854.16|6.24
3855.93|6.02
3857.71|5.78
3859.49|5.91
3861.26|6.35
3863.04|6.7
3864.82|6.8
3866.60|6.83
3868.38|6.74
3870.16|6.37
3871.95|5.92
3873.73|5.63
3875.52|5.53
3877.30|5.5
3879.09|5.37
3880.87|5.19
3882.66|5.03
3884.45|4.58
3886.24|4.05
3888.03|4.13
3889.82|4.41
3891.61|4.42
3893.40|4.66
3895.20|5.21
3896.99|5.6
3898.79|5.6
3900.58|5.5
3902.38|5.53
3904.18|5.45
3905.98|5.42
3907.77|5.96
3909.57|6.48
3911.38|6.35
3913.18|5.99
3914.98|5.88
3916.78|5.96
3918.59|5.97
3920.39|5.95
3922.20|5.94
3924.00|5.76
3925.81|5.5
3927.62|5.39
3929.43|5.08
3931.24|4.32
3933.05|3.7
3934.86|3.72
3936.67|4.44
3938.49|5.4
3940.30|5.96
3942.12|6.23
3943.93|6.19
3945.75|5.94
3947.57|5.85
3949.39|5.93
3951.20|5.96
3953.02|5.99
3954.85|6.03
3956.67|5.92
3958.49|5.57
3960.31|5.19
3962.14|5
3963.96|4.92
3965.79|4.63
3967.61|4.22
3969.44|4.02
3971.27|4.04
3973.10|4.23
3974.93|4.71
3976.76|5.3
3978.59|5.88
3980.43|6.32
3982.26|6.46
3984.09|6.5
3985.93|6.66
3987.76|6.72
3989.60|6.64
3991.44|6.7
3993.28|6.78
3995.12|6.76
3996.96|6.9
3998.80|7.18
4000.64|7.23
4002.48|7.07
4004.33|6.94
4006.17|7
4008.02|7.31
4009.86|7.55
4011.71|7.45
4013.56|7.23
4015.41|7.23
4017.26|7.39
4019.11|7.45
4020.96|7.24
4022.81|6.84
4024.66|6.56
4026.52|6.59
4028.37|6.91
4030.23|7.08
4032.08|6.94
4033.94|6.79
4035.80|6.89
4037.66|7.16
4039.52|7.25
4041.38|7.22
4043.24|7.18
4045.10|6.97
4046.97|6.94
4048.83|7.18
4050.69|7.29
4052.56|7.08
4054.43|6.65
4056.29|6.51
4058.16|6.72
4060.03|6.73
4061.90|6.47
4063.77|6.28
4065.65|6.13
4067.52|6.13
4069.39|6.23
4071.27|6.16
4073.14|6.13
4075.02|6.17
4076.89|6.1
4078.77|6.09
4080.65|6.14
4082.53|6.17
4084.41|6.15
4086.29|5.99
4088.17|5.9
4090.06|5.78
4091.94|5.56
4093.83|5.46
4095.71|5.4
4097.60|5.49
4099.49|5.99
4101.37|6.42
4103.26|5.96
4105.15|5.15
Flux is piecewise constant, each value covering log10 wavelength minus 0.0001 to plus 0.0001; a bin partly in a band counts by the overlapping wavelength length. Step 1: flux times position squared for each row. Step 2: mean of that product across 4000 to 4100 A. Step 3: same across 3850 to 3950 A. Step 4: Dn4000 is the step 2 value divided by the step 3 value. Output 1.28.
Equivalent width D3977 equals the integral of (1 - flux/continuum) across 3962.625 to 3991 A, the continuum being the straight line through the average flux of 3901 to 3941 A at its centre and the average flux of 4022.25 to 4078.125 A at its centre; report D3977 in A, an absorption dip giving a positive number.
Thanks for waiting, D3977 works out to 2.7 A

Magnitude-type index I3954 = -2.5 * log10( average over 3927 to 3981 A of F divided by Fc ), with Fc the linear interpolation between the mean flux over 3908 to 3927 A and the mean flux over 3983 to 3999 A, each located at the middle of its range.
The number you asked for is 0.22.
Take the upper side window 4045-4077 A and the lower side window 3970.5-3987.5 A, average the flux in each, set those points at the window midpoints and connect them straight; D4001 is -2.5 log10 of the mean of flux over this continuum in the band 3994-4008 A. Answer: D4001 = -0.19 mag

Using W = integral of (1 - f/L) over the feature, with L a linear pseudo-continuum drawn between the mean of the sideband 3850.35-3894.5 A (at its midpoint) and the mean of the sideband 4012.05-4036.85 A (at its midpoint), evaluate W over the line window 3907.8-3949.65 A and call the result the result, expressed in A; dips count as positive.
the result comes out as 3.8 A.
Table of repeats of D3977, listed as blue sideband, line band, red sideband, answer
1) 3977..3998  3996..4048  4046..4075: -4.3 A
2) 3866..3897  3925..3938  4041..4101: 2.2 A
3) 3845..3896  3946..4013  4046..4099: -1.3 A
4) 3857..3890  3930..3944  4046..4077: 2.4 A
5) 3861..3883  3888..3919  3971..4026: 3.3 A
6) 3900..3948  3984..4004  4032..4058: -1.4 A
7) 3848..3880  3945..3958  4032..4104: 0.6 A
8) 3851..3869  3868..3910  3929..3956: 4.8 A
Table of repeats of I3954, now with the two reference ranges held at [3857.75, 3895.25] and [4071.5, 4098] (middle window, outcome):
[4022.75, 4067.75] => -0.17 mag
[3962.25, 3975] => 0.27 mag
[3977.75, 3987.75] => -0.12 mag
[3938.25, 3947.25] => -0.06 mag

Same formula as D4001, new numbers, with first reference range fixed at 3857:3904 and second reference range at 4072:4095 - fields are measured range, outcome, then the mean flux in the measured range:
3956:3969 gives 0.14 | 5.01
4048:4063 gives -0.16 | 6.82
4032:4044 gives -0.20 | 7.07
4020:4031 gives -0.18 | 6.87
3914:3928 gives -0.04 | 5.81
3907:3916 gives -0.10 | 6.13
